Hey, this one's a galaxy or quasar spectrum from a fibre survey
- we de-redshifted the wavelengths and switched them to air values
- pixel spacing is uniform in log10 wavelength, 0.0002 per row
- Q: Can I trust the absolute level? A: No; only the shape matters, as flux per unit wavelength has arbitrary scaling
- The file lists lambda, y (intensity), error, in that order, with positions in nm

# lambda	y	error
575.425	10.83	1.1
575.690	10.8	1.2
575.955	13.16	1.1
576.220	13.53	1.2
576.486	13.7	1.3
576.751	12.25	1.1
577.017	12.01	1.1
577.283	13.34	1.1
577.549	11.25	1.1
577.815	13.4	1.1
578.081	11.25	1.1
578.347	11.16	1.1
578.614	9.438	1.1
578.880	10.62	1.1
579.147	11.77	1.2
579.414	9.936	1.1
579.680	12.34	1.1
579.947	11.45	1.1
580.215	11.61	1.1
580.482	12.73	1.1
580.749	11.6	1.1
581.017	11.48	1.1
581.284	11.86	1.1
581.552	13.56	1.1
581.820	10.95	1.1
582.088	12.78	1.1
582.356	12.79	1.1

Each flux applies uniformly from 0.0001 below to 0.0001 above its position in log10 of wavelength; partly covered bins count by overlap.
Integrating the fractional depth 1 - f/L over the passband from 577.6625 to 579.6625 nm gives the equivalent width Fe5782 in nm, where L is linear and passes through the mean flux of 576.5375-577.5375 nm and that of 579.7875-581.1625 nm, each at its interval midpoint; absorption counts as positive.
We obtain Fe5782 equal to 0.16 nm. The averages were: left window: 12.5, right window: 11.8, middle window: 11.2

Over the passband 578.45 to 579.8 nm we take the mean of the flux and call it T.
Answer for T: 10.8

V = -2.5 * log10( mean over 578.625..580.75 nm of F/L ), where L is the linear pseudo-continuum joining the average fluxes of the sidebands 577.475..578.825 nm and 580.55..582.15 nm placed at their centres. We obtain 0.02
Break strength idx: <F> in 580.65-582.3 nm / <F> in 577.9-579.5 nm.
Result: 1.1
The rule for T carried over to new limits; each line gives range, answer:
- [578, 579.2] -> 10.8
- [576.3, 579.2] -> 11.9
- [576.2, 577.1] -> 12.8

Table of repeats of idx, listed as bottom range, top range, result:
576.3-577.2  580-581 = 0.93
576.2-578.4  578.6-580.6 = 0.91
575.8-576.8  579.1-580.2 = 0.86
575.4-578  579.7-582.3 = 0.97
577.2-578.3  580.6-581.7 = 1.00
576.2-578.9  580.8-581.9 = 1.00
